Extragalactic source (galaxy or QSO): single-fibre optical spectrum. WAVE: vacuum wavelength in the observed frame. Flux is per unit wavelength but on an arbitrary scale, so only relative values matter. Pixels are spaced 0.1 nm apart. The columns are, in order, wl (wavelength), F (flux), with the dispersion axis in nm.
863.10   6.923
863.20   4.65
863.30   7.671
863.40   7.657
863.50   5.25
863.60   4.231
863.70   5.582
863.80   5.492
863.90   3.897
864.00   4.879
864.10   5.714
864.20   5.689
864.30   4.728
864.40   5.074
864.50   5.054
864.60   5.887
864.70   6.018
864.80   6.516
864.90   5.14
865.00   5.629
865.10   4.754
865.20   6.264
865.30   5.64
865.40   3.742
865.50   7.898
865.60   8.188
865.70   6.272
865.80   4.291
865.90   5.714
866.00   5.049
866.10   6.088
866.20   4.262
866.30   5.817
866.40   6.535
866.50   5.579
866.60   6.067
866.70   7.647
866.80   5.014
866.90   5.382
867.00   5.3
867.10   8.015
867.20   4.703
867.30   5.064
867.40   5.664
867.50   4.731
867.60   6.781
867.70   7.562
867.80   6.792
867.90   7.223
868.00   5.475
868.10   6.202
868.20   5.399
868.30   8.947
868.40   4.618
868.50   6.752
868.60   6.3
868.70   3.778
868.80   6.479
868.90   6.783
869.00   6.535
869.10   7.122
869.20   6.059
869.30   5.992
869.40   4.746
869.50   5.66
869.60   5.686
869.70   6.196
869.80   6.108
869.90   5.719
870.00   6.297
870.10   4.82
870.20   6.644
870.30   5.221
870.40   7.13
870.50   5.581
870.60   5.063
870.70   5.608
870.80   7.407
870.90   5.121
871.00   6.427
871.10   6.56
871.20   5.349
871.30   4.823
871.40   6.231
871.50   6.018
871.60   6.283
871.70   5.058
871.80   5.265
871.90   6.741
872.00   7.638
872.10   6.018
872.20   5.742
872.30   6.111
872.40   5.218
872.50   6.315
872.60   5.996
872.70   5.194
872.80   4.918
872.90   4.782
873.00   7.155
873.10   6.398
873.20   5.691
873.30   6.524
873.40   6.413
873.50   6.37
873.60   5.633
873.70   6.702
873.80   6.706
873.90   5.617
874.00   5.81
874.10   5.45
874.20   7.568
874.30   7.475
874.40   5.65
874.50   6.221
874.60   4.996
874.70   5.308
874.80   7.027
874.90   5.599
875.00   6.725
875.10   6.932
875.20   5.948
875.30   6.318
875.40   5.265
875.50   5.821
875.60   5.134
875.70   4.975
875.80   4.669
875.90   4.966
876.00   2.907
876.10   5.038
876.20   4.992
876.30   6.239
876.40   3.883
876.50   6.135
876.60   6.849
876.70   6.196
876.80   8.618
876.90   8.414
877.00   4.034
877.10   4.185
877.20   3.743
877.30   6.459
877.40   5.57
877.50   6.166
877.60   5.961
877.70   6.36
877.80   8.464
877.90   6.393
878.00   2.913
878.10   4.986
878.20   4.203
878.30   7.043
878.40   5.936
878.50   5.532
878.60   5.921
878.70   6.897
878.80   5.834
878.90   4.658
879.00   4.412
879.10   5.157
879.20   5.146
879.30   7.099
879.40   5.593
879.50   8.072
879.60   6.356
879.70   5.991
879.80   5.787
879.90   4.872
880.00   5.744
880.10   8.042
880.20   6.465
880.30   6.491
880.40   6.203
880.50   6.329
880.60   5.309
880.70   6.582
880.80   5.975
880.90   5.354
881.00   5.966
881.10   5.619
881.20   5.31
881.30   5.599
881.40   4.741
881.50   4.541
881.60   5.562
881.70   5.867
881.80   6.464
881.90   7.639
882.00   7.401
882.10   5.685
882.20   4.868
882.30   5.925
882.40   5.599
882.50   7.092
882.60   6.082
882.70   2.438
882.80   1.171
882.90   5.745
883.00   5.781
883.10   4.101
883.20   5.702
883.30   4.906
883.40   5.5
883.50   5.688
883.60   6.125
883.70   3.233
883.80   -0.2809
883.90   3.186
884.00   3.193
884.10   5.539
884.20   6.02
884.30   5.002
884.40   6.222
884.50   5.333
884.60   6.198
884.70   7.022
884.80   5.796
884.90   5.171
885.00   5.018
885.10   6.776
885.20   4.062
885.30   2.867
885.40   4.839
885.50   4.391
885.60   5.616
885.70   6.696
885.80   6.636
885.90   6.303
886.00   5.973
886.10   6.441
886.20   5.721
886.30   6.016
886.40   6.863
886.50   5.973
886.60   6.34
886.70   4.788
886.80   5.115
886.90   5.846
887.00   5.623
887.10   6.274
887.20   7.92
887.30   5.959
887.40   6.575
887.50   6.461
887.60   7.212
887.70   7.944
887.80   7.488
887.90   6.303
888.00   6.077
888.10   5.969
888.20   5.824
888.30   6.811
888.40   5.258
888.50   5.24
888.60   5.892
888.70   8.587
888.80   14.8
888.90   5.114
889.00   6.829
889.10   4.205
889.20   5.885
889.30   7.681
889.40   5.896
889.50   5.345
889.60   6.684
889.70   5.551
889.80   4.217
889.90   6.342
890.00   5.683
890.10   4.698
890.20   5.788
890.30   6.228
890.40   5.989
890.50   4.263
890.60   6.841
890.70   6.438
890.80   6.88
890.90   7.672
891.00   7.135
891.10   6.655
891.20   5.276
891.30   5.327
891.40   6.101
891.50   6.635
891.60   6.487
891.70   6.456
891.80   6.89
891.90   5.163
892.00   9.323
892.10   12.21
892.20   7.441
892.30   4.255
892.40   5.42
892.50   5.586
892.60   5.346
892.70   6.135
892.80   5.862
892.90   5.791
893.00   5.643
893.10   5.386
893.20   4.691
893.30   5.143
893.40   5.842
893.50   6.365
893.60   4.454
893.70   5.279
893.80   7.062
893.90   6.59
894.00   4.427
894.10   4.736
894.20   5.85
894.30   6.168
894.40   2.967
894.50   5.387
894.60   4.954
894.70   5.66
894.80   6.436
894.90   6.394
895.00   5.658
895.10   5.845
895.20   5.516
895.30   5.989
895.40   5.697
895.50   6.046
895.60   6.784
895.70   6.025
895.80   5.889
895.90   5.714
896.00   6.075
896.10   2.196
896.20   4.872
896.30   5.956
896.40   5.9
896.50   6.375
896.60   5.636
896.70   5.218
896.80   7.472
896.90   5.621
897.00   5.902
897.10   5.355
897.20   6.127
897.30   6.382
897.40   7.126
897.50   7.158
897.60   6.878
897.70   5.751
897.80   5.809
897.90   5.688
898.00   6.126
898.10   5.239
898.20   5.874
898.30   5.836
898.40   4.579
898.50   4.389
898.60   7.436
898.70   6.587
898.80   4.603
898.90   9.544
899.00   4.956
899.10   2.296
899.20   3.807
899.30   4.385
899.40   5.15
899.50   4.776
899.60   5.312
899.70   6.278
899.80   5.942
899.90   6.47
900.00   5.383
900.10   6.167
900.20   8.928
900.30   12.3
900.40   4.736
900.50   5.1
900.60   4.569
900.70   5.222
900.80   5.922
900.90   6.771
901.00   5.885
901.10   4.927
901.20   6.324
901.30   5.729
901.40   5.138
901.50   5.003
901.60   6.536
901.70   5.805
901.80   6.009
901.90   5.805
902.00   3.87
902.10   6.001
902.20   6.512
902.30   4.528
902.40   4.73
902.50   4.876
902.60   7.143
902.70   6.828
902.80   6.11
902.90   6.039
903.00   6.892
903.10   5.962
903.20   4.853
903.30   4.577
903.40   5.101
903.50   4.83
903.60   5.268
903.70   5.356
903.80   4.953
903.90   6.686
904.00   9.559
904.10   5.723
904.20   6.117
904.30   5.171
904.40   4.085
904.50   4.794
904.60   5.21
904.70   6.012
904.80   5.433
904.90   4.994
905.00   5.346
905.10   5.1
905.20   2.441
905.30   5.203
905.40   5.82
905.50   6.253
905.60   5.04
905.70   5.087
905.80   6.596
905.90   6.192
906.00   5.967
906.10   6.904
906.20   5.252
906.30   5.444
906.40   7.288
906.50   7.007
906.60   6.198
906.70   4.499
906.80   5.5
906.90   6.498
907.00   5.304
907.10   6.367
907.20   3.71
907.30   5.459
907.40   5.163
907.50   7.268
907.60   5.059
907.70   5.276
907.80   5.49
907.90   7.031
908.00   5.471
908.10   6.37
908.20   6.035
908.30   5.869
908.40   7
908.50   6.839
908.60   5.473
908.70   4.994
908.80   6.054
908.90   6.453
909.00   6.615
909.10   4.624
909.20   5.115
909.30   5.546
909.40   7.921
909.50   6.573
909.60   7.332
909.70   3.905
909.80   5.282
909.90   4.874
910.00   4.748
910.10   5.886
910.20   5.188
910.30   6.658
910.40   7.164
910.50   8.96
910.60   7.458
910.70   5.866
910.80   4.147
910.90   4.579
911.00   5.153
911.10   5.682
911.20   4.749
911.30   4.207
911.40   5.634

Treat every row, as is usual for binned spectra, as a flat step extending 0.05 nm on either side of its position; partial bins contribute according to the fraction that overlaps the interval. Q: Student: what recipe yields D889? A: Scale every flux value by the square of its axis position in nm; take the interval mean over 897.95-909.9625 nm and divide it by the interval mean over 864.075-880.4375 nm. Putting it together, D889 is 1.0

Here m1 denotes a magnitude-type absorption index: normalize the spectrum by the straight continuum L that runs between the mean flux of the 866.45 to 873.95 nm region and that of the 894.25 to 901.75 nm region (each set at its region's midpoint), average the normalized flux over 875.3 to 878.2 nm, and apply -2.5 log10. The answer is 0.08 mag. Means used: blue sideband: 6.01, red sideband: 5.8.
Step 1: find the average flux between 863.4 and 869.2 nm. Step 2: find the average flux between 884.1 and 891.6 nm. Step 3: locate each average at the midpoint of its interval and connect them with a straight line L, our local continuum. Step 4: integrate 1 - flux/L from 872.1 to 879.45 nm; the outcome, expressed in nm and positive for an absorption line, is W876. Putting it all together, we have 0.190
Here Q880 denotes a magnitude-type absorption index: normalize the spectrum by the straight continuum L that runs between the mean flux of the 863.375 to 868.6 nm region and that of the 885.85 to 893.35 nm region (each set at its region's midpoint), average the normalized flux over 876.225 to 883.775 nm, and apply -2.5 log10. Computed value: 0.07 mag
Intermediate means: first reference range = 5.8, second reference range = 6.3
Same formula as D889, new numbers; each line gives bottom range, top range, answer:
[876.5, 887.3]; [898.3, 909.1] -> 1.07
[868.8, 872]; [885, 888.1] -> 1.04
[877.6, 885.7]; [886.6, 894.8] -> 1.14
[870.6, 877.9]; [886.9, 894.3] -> 1.10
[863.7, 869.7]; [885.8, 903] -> 1.09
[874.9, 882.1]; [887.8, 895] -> 1.08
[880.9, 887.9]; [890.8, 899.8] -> 1.08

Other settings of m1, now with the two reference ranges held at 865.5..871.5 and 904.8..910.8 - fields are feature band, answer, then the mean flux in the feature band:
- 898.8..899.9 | 0.12 mag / 5.27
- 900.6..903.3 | 0.03 mag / 5.7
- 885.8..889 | -0.11 mag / 6.55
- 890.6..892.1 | -0.15 mag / 6.8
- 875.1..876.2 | 0.15 mag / 5.18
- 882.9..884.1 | 0.32 mag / 4.4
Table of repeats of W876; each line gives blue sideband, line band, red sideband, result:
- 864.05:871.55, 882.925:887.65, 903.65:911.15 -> 0.292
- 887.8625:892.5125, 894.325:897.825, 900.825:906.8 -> 0.167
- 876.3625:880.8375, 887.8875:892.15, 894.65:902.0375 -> -0.442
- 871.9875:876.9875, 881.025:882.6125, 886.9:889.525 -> 0.114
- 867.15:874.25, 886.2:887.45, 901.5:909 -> -0.047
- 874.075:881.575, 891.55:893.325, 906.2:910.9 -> -0.137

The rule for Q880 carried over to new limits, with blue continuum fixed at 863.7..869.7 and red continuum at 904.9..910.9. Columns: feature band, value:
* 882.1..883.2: 0.18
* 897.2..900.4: -0.04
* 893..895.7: 0.04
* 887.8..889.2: -0.15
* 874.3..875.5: -0.04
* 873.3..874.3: -0.09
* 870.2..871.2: -0.03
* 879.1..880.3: -0.08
